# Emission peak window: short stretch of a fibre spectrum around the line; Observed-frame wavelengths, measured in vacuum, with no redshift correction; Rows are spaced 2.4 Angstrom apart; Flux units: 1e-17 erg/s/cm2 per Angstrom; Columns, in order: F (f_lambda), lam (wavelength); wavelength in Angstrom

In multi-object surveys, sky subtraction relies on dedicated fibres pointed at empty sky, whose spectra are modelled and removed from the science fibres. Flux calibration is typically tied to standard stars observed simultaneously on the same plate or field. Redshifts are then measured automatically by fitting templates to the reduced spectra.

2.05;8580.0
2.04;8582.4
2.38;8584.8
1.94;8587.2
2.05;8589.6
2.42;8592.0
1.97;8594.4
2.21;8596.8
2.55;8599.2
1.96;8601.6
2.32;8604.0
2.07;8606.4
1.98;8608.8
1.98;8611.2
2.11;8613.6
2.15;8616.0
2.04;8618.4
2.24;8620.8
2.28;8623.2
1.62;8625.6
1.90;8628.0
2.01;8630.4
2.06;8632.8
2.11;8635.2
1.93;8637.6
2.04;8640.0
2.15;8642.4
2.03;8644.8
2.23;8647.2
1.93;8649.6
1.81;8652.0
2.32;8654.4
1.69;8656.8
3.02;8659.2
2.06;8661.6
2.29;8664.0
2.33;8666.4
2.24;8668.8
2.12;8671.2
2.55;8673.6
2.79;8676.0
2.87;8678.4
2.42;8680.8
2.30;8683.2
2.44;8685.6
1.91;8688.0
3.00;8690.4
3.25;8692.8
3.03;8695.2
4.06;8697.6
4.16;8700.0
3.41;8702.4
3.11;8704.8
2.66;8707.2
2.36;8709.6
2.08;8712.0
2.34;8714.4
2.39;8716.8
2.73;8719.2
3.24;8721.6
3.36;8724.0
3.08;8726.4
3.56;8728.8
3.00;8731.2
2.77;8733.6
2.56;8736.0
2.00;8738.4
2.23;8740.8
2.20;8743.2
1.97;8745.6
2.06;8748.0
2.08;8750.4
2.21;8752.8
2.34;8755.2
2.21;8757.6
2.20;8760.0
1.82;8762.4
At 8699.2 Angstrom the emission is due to H-alpha 6563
